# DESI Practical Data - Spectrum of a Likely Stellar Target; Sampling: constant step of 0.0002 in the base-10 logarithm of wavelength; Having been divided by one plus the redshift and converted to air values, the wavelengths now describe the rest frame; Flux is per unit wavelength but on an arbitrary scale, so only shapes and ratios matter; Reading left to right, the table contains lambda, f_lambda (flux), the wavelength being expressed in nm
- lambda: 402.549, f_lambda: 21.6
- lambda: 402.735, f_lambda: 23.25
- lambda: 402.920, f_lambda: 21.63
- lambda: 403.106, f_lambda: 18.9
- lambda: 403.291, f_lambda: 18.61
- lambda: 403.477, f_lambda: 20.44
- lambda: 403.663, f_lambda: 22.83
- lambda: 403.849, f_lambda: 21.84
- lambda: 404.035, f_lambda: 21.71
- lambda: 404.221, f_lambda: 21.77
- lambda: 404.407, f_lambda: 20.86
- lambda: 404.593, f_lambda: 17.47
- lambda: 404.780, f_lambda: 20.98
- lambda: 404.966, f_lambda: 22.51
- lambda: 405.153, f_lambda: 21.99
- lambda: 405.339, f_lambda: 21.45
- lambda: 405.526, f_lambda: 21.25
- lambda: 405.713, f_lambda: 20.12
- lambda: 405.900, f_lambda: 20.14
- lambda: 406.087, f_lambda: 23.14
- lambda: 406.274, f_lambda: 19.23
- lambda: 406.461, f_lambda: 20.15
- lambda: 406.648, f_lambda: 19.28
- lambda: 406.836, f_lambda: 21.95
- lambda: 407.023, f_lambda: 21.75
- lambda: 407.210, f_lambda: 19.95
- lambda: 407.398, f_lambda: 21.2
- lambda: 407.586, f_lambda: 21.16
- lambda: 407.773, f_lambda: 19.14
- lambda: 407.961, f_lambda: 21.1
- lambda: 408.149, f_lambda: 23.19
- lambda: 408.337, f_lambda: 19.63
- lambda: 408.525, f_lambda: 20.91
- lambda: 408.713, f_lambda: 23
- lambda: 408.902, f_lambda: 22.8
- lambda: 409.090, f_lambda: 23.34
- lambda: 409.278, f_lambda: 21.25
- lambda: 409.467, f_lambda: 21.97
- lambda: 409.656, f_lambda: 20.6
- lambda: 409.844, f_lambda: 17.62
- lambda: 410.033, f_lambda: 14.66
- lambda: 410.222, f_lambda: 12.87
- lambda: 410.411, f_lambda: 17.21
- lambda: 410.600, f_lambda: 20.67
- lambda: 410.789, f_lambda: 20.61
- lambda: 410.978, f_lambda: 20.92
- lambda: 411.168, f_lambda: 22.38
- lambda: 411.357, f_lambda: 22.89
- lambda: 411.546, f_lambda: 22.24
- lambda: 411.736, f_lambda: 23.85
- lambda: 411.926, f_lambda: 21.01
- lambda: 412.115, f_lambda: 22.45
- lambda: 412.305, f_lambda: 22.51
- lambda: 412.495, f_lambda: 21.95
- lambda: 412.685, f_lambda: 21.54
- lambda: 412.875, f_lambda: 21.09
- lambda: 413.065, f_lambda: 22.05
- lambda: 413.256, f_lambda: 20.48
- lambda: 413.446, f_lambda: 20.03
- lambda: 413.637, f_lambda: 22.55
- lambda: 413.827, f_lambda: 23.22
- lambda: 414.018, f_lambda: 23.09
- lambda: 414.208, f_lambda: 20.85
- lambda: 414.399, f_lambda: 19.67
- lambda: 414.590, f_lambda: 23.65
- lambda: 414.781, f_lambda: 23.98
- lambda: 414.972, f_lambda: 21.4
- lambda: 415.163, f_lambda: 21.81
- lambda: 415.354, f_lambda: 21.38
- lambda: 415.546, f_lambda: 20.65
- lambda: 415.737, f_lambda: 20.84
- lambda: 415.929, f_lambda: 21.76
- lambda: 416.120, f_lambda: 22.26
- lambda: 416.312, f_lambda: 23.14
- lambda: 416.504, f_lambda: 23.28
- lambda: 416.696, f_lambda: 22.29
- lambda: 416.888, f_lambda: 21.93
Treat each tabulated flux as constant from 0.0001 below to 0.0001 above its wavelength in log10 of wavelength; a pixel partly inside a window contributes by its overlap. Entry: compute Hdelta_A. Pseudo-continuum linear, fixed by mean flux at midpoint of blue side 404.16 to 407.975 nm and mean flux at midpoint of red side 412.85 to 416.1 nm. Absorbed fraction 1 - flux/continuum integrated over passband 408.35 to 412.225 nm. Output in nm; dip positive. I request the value 0.11 nm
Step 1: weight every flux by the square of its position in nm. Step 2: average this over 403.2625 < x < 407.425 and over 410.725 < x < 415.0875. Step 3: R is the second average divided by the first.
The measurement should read 1.09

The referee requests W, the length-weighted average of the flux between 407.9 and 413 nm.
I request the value 20.9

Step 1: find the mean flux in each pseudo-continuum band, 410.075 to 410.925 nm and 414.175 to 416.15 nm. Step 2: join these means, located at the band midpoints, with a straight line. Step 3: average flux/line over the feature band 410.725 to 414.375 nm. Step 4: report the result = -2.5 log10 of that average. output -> -0.13 mag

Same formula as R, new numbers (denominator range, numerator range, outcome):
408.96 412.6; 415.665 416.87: 1.11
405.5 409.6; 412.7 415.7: 1.06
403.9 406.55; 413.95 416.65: 1.10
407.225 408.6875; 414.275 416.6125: 1.09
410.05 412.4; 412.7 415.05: 1.07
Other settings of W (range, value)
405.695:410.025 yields 20.9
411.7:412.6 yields 22.3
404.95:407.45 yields 21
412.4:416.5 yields 21.8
